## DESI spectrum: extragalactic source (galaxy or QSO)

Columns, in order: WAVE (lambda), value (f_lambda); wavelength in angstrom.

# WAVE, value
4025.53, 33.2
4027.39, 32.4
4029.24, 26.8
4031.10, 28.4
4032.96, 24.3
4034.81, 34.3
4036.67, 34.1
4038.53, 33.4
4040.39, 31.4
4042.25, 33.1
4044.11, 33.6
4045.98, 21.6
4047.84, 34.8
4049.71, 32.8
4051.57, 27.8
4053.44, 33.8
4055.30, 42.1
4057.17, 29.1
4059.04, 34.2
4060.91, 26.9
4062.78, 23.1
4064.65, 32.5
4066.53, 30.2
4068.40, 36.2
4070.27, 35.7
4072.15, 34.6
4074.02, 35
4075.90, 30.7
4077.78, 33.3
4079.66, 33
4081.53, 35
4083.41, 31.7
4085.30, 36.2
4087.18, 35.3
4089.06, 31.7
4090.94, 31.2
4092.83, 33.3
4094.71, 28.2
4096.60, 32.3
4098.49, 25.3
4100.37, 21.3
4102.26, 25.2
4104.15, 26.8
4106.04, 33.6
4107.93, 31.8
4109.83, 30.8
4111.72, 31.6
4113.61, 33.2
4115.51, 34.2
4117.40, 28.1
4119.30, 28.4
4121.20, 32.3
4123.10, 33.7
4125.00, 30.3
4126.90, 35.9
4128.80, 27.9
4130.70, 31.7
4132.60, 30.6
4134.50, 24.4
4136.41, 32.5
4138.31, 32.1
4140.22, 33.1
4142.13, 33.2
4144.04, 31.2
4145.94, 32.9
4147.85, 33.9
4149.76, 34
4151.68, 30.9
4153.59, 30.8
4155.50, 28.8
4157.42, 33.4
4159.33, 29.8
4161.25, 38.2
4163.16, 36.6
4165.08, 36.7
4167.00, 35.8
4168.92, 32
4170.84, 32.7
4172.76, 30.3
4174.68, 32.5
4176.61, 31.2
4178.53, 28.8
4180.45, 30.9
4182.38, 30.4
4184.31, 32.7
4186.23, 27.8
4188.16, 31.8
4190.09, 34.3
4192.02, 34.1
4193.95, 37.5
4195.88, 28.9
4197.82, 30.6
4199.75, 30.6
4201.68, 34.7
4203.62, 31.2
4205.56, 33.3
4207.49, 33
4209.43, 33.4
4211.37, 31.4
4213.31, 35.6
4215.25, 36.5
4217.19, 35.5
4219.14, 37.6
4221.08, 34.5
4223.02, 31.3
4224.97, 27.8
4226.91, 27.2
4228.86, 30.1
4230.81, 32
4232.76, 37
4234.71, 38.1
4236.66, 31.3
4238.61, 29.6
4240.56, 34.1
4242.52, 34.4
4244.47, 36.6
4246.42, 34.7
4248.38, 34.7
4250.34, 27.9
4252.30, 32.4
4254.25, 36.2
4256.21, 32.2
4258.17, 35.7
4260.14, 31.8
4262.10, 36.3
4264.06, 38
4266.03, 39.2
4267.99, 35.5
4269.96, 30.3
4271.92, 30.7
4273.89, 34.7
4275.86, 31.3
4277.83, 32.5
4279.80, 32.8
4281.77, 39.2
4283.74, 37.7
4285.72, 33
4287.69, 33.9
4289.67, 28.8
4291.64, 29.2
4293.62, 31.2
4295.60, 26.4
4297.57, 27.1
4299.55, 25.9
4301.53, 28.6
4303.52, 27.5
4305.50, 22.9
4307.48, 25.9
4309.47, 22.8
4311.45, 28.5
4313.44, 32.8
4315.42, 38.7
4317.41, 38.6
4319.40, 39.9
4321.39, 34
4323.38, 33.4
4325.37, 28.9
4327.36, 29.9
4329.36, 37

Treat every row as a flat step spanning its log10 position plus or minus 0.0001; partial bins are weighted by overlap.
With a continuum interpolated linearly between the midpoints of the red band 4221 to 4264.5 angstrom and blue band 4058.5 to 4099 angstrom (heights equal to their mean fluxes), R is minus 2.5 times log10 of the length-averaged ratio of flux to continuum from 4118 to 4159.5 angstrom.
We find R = 0.035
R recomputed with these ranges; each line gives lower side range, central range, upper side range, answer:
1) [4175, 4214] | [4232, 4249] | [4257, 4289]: -0.03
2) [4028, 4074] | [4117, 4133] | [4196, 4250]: 0.04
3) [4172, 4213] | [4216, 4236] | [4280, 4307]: -0.06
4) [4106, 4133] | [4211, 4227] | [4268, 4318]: -0.08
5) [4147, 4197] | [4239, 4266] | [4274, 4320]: -0.09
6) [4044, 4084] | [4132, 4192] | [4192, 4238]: 0.02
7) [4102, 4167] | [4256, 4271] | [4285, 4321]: -0.15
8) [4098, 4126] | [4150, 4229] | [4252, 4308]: -0.06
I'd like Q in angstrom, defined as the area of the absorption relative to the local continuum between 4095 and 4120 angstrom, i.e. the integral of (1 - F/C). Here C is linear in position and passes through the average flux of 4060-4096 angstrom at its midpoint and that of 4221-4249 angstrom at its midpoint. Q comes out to 2.3 angstrom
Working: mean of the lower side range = 32.3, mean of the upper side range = 32.8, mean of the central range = 29.4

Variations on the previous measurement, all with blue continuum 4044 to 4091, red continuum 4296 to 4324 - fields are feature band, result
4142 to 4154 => -0.3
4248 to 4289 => -4.5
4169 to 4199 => -0.2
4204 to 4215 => -0.8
